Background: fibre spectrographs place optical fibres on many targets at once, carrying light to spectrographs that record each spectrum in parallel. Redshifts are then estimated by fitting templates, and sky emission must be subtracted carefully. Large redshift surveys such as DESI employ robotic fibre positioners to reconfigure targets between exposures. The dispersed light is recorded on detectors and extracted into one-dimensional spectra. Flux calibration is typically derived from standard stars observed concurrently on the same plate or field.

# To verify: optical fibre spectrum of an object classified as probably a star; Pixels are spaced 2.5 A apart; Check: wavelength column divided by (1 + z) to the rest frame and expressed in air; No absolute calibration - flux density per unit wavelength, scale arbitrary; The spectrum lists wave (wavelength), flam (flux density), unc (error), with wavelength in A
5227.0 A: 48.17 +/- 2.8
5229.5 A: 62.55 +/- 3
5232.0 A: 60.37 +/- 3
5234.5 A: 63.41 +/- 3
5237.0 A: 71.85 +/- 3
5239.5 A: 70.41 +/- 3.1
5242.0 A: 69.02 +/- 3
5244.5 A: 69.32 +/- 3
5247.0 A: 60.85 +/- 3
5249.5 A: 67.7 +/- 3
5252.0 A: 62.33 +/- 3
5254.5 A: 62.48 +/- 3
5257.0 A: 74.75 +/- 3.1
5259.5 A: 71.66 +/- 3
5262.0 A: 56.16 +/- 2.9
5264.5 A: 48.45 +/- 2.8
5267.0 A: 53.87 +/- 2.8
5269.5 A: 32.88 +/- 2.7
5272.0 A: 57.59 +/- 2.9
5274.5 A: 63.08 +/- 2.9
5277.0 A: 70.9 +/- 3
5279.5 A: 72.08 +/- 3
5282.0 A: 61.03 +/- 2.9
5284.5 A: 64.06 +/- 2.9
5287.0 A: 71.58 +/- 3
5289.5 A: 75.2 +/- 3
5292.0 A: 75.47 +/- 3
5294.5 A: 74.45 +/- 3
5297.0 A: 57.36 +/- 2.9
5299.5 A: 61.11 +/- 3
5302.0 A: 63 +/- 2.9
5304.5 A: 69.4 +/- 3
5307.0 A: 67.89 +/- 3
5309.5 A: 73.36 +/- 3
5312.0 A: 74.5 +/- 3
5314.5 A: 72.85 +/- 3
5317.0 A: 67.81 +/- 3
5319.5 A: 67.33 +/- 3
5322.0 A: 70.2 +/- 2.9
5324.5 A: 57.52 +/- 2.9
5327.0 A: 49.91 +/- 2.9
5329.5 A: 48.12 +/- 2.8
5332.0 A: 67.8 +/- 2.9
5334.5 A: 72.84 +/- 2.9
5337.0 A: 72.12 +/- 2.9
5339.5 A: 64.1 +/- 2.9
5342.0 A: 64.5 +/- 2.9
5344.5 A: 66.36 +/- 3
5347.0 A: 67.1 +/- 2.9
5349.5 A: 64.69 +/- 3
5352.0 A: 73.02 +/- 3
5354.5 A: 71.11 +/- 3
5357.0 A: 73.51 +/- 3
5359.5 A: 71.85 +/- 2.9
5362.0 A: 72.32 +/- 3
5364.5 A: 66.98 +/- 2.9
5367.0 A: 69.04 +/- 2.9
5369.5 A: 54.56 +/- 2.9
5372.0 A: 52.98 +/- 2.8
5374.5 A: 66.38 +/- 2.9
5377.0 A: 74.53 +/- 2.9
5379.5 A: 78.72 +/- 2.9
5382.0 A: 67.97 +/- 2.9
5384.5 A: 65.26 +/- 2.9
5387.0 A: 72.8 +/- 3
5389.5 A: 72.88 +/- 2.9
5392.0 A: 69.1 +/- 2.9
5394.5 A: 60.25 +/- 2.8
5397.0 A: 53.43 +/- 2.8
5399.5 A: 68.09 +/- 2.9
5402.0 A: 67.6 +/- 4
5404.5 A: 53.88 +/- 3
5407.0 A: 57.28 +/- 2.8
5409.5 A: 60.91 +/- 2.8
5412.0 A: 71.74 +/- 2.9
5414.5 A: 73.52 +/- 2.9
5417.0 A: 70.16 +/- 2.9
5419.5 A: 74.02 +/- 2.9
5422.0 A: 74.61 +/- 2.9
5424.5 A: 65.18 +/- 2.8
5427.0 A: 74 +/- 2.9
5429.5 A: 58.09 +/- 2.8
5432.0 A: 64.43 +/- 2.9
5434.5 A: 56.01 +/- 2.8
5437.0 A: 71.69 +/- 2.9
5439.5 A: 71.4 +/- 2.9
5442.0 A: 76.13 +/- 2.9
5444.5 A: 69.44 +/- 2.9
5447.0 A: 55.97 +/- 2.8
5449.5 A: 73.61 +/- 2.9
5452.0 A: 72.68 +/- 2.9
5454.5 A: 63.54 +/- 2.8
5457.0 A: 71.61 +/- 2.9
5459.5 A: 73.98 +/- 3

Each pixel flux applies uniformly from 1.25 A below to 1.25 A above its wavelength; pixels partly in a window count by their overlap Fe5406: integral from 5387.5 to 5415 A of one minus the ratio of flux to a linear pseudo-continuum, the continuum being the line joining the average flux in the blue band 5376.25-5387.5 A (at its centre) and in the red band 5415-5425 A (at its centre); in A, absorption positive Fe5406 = 2.78 A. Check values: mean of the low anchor 71.7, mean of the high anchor 71.6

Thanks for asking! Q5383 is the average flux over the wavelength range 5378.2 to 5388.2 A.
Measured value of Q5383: 71.2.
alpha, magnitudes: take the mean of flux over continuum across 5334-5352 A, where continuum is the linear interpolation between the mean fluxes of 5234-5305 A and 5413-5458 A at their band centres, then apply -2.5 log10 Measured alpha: -0.02 mag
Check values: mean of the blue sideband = 64.5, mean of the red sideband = 68.7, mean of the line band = 67.6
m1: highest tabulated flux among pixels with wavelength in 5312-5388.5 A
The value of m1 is 78.72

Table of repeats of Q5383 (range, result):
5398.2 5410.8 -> 61.6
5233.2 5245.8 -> 68.7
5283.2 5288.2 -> 67.7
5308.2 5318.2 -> 72.1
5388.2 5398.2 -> 64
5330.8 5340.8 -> 69.2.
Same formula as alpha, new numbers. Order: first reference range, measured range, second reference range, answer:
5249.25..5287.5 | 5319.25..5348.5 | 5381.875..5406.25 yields -0.01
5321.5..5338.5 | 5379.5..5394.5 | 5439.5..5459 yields -0.06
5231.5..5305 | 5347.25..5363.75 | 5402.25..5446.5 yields -0.08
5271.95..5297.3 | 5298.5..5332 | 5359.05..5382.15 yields 0.05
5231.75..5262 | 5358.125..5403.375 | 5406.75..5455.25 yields 0.01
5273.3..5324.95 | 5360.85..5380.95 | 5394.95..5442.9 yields 0.00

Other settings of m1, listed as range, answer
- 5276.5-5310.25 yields 75.47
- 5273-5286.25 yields 72.08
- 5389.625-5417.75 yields 73.52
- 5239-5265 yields 74.75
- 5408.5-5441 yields 74.61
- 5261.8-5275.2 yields 63.08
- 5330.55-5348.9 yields 72.84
